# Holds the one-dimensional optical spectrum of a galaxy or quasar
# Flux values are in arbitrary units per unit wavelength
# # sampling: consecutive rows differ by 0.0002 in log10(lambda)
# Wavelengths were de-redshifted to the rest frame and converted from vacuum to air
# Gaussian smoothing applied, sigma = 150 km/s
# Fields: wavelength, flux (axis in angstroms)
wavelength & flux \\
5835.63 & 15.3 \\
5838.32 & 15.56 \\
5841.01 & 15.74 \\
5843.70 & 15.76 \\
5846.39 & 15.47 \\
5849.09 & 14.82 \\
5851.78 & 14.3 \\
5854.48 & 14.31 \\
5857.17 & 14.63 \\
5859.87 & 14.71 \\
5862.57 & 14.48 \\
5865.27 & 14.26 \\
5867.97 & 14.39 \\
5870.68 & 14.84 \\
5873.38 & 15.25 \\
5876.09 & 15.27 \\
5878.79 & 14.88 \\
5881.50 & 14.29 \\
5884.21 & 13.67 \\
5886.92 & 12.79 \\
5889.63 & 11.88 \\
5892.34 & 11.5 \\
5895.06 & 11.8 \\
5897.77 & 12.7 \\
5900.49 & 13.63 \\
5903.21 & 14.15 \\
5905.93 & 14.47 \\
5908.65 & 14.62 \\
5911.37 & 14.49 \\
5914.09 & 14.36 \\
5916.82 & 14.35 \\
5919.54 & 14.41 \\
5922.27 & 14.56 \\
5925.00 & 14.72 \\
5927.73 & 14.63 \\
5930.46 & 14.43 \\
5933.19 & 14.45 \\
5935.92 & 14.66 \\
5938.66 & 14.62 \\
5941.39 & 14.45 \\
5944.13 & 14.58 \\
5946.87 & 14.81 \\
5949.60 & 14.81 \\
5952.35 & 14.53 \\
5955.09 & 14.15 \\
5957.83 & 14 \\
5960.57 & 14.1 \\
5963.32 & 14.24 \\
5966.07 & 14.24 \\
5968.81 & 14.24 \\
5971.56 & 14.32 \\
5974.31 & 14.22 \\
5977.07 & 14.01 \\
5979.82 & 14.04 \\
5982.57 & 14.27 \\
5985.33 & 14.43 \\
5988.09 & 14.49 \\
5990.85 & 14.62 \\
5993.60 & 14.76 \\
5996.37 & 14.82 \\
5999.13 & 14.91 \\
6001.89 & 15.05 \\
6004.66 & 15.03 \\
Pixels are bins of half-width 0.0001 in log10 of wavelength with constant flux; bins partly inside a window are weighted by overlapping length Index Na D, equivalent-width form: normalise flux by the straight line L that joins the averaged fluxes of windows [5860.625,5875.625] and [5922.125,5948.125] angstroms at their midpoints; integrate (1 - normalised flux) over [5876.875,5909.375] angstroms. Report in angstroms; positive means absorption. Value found 2.8 angstroms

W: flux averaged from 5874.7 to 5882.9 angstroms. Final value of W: 14.8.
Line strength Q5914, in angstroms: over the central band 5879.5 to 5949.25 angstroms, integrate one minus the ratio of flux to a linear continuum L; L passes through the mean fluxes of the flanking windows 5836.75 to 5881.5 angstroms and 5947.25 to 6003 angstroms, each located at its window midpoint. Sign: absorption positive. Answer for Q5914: 3.2 angstroms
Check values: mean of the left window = 14.9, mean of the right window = 14.4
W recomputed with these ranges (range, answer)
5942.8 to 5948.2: 14.7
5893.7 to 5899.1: 12.3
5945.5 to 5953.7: 14.7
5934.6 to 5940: 14.6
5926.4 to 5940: 14.6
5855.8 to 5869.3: 14.5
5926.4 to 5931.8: 14.5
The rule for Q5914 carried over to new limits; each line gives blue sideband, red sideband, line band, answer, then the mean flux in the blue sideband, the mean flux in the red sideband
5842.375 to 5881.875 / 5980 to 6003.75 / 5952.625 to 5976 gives 0.7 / 14.8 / 14.6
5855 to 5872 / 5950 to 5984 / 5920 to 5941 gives -0.4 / 14.5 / 14.2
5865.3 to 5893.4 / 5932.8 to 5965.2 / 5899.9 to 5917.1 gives -0.2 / 13.9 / 14.4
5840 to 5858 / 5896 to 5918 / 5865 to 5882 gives -0.2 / 15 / 14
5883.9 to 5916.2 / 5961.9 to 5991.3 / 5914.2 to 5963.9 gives -2.4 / 13.4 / 14.3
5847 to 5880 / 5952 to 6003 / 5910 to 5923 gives 0.1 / 14.7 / 14.4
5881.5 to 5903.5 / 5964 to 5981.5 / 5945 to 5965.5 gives -0.7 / 12.8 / 14.2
